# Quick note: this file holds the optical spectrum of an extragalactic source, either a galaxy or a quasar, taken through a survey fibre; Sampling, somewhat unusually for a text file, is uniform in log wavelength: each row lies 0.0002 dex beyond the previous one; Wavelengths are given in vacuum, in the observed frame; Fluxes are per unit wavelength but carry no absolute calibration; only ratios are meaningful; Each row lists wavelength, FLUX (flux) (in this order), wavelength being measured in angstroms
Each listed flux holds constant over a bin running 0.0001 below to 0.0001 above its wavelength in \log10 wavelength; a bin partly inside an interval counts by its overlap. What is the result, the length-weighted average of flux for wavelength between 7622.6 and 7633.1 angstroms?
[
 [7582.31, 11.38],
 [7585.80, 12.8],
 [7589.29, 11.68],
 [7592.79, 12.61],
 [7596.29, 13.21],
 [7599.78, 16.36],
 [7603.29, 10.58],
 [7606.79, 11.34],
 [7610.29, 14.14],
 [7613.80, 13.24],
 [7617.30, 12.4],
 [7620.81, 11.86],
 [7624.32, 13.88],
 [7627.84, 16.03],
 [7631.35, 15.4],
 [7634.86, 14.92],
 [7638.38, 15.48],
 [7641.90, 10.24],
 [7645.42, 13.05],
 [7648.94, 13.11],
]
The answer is 15.1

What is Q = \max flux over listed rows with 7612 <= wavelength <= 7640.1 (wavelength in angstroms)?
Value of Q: 16.03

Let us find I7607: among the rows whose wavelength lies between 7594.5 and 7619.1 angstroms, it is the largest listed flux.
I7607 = 16.36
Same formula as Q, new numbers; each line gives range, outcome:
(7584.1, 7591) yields 12.8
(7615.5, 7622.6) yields 12.4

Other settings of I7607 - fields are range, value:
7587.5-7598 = 13.21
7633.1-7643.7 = 15.48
